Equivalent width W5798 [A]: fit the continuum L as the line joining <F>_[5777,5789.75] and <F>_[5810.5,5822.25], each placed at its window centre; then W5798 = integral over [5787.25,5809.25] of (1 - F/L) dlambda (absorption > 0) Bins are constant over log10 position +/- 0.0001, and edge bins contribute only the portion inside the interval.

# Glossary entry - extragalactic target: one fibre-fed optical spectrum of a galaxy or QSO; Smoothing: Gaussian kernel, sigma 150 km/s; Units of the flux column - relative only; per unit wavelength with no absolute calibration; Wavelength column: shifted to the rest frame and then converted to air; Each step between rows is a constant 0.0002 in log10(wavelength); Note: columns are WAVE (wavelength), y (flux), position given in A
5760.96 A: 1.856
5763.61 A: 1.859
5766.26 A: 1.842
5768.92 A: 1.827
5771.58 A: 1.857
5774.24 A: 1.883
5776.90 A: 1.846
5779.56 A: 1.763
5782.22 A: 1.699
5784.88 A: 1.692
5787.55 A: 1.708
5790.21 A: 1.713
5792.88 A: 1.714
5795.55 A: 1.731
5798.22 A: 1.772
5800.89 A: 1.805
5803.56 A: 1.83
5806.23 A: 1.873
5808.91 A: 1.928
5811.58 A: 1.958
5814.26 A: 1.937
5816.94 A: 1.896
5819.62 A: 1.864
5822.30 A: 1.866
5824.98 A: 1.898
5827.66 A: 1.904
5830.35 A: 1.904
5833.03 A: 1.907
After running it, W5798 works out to 0.32 A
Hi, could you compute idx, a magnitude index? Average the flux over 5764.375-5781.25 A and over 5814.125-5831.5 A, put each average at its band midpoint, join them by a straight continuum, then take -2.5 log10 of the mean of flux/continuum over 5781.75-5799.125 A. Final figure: 0.08 mag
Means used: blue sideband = 1.83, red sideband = 1.89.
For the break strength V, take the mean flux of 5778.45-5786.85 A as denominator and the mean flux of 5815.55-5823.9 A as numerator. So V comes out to 1.09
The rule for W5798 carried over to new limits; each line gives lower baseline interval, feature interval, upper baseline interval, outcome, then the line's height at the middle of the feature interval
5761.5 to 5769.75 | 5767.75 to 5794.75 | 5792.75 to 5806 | 0.7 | 1.82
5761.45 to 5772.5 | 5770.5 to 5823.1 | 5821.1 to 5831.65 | 1.5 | 1.87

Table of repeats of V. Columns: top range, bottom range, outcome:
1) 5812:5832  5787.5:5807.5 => 1.07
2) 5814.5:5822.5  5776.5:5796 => 1.09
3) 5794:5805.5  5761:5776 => 0.96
